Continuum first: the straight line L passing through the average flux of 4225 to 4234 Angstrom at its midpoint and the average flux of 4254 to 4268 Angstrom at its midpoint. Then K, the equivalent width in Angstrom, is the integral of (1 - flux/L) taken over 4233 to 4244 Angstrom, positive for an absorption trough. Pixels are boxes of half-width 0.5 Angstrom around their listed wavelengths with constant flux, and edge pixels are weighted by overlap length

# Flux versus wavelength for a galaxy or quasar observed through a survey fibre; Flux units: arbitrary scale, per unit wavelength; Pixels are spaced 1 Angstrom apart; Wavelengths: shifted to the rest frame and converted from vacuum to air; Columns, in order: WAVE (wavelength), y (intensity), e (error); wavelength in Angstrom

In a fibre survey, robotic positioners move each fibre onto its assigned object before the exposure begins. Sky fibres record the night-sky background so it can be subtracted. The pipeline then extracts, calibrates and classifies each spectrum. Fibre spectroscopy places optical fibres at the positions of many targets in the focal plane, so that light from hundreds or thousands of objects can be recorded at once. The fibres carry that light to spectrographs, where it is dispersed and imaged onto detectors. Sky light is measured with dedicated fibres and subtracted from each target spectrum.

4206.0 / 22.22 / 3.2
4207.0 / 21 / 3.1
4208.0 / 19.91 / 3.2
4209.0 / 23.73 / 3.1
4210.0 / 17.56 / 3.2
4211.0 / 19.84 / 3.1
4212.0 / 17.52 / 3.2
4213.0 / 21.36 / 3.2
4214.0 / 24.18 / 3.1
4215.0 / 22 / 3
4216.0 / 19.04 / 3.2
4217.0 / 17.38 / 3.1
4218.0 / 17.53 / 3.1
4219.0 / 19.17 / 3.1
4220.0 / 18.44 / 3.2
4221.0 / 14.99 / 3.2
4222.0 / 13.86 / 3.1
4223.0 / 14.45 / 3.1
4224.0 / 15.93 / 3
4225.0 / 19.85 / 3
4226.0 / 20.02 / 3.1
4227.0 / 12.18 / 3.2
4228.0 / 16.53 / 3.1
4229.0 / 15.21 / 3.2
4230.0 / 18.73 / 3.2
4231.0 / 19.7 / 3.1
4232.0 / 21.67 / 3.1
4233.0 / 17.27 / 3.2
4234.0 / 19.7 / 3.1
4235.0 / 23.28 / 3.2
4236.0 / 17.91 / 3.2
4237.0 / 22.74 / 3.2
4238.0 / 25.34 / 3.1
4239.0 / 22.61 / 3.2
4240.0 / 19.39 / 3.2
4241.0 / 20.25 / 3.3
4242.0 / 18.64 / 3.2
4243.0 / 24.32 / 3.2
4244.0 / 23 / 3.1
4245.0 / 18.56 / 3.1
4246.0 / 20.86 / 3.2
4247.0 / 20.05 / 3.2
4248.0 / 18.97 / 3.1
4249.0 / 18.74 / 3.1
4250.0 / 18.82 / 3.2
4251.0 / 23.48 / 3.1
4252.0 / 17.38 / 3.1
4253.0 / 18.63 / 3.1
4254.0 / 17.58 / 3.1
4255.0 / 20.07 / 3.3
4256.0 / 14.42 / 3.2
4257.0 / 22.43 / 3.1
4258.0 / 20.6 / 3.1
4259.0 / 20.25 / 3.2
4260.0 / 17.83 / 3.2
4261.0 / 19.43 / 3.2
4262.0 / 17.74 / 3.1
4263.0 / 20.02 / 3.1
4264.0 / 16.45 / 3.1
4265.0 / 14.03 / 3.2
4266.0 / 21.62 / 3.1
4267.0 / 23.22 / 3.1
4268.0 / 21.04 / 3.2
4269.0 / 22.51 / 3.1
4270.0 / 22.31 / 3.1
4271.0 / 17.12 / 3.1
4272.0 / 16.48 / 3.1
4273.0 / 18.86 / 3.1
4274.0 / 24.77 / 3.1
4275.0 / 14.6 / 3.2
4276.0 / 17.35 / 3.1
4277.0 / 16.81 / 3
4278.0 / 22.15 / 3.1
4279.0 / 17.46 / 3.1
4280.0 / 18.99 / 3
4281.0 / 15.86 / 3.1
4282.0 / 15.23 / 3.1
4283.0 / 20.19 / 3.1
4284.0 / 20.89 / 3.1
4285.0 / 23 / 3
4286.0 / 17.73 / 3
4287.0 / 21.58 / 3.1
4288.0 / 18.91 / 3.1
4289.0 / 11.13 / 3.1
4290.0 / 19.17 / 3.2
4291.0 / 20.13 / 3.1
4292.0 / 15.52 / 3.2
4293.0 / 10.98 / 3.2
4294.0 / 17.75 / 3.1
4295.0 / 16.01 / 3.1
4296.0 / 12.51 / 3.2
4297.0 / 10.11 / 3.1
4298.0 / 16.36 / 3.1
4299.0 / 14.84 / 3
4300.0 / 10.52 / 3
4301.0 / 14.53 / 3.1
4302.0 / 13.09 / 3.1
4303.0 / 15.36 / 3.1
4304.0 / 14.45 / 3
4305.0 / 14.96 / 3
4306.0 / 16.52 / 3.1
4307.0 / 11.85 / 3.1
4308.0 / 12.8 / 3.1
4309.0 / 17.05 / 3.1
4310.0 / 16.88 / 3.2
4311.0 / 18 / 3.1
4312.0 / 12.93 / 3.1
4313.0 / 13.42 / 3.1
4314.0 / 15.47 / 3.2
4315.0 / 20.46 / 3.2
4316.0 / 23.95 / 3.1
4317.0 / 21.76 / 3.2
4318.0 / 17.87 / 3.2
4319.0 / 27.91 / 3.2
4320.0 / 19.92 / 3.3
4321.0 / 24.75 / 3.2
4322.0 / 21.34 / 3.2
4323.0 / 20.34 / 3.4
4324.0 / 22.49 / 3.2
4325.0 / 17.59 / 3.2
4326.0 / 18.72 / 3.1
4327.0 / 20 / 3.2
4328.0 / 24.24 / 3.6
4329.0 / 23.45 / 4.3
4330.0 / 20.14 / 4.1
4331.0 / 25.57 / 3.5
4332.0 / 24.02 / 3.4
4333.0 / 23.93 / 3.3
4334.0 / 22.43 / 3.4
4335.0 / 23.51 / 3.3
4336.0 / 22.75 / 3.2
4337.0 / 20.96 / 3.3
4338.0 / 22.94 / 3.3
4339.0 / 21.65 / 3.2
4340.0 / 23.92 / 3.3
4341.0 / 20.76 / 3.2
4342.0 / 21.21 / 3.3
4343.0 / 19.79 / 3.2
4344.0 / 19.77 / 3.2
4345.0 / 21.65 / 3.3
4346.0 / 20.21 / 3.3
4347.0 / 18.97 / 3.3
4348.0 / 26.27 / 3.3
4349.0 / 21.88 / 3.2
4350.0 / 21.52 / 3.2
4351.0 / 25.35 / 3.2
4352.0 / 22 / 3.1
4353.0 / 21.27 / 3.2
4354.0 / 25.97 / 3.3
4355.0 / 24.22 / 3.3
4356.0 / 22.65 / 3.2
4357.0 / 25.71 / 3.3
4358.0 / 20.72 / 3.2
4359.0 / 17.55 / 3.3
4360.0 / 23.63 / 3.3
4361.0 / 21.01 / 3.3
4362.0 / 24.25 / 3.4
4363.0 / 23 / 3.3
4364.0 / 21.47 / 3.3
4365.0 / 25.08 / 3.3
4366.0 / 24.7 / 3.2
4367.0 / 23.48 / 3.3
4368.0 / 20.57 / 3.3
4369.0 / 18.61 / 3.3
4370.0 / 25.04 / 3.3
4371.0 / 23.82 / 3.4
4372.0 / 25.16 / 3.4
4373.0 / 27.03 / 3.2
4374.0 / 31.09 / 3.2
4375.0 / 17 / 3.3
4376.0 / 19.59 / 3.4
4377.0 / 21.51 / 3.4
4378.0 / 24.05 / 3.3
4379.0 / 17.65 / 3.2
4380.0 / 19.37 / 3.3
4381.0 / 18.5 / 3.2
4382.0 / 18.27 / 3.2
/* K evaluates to -1.8 Angstrom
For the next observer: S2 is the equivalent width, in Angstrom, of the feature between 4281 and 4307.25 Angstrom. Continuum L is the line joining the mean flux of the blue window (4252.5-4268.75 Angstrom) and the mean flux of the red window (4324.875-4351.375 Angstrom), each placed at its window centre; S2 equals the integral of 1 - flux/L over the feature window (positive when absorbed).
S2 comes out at 5.7 Angstrom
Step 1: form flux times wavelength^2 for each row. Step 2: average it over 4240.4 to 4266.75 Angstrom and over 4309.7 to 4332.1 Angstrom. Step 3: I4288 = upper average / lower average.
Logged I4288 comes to 1.1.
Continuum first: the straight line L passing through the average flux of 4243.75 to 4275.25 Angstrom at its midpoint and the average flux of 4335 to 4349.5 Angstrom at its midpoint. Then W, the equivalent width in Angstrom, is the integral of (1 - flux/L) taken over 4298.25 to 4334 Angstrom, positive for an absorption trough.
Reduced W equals 4.1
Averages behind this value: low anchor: 19.4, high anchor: 21.7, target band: 18.6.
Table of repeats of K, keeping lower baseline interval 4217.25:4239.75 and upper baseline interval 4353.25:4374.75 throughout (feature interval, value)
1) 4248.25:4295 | 3.2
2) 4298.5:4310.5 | 3.9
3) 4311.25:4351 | 1.7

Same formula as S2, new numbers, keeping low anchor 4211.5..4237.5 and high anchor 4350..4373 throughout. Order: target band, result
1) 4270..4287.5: 1.2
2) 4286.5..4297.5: 2.6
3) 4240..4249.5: -0.6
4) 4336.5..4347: 0.6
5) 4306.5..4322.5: 2.2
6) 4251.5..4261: 0.3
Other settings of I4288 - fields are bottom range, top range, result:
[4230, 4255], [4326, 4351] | 1.14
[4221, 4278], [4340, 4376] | 1.24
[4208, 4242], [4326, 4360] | 1.23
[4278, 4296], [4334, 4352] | 1.28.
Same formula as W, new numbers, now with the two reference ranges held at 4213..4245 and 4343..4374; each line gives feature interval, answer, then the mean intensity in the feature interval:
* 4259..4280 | 1.28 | 19.1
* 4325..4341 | -0.15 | 22.3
